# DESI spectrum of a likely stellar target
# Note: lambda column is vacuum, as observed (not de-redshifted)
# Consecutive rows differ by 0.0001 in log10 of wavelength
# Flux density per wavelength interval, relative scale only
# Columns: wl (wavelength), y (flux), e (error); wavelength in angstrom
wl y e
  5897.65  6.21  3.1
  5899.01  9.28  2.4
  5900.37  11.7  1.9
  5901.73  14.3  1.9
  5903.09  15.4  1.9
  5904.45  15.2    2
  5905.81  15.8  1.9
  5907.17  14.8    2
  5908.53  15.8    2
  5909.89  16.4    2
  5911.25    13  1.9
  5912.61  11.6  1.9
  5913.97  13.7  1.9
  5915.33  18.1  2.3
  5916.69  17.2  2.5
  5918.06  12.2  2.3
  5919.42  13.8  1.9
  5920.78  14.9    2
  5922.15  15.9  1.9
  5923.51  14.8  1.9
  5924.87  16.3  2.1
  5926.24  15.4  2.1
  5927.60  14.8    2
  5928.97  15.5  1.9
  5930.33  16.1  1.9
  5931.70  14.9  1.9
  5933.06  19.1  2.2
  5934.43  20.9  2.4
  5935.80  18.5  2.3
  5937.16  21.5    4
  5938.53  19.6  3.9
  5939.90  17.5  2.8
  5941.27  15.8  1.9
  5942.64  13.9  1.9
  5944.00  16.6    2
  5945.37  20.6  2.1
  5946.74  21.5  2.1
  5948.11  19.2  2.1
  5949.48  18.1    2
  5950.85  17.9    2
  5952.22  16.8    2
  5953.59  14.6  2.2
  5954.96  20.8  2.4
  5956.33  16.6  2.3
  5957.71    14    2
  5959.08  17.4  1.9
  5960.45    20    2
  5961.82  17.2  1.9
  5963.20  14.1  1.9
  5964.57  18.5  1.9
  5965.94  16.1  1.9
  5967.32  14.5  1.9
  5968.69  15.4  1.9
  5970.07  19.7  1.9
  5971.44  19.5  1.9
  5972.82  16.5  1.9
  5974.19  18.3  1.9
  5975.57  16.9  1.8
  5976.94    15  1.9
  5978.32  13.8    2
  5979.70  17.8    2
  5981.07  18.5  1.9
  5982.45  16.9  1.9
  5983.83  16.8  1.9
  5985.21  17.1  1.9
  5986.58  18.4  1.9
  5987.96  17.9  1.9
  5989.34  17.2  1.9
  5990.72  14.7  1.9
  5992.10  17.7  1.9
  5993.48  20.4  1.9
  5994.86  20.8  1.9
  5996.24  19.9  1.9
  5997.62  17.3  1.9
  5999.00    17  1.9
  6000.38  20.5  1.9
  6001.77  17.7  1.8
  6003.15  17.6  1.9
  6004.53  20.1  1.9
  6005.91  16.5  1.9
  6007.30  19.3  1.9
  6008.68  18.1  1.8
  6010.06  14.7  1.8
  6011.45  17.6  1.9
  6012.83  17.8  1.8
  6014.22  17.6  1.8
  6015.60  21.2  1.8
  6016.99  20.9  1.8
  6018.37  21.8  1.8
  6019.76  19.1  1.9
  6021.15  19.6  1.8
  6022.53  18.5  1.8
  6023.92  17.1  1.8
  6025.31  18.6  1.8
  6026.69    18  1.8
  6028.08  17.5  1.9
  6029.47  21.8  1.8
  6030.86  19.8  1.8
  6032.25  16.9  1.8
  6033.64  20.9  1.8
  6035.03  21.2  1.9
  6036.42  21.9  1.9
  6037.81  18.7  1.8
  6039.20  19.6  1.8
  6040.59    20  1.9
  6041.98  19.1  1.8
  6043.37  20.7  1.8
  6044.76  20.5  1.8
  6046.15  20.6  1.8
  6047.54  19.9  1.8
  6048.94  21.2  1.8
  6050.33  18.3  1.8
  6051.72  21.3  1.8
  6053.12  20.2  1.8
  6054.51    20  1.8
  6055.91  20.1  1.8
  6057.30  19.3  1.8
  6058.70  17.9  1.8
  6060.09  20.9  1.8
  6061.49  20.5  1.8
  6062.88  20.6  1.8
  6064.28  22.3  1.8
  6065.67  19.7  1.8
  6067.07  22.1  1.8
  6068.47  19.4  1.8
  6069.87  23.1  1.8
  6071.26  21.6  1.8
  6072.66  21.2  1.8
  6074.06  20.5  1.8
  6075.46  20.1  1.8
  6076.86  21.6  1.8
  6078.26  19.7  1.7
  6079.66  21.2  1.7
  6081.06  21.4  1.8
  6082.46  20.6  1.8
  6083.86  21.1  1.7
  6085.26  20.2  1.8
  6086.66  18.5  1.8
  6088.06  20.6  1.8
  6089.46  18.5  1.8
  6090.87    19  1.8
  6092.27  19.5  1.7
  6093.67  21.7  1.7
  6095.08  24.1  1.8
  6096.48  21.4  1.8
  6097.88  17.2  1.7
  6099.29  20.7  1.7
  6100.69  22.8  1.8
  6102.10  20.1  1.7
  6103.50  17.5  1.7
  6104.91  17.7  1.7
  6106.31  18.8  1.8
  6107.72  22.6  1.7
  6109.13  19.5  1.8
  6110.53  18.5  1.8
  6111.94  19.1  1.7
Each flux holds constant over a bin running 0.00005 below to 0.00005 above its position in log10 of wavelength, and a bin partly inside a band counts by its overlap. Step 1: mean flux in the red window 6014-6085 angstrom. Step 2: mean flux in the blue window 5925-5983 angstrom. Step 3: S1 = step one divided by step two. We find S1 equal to 1.2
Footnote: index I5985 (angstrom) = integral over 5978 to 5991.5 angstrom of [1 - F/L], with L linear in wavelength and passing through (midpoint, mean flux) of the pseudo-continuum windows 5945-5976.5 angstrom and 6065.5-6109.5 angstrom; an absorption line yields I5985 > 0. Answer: 0.8 angstrom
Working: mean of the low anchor 17.5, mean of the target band 17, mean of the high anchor 20.4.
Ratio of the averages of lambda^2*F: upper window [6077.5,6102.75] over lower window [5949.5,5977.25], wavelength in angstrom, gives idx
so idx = 1.3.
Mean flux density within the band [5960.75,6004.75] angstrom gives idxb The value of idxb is 17.5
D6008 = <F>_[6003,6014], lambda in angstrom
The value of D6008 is 17.7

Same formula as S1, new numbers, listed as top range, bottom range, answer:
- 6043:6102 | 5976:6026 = 1.13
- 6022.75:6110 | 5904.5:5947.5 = 1.23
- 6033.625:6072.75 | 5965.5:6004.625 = 1.16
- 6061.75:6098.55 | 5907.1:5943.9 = 1.29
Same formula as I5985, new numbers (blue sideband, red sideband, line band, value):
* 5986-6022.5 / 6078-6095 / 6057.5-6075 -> -0.8 angstrom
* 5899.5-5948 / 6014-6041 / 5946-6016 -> 1.4 angstrom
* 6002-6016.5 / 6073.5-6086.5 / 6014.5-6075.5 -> -2.3 angstrom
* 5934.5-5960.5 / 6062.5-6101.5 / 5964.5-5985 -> 1.8 angstrom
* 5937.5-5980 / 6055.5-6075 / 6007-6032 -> 0.5 angstrom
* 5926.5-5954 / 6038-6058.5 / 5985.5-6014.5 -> 1.4 angstrom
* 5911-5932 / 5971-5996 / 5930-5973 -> -4.0 angstrom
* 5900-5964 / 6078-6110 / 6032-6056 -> -1.4 angstrom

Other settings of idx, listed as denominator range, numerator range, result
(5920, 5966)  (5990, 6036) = 1.11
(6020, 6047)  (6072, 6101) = 1.07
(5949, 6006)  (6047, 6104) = 1.21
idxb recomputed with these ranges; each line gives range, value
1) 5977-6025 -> 18.1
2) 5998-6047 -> 19.1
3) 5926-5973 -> 17.4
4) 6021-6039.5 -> 19.3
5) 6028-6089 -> 20.3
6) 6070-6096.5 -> 20.7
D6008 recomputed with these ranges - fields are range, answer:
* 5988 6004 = 18.3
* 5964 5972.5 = 17.2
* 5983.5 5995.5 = 17.9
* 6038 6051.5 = 20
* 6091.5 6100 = 20.8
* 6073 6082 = 20.8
